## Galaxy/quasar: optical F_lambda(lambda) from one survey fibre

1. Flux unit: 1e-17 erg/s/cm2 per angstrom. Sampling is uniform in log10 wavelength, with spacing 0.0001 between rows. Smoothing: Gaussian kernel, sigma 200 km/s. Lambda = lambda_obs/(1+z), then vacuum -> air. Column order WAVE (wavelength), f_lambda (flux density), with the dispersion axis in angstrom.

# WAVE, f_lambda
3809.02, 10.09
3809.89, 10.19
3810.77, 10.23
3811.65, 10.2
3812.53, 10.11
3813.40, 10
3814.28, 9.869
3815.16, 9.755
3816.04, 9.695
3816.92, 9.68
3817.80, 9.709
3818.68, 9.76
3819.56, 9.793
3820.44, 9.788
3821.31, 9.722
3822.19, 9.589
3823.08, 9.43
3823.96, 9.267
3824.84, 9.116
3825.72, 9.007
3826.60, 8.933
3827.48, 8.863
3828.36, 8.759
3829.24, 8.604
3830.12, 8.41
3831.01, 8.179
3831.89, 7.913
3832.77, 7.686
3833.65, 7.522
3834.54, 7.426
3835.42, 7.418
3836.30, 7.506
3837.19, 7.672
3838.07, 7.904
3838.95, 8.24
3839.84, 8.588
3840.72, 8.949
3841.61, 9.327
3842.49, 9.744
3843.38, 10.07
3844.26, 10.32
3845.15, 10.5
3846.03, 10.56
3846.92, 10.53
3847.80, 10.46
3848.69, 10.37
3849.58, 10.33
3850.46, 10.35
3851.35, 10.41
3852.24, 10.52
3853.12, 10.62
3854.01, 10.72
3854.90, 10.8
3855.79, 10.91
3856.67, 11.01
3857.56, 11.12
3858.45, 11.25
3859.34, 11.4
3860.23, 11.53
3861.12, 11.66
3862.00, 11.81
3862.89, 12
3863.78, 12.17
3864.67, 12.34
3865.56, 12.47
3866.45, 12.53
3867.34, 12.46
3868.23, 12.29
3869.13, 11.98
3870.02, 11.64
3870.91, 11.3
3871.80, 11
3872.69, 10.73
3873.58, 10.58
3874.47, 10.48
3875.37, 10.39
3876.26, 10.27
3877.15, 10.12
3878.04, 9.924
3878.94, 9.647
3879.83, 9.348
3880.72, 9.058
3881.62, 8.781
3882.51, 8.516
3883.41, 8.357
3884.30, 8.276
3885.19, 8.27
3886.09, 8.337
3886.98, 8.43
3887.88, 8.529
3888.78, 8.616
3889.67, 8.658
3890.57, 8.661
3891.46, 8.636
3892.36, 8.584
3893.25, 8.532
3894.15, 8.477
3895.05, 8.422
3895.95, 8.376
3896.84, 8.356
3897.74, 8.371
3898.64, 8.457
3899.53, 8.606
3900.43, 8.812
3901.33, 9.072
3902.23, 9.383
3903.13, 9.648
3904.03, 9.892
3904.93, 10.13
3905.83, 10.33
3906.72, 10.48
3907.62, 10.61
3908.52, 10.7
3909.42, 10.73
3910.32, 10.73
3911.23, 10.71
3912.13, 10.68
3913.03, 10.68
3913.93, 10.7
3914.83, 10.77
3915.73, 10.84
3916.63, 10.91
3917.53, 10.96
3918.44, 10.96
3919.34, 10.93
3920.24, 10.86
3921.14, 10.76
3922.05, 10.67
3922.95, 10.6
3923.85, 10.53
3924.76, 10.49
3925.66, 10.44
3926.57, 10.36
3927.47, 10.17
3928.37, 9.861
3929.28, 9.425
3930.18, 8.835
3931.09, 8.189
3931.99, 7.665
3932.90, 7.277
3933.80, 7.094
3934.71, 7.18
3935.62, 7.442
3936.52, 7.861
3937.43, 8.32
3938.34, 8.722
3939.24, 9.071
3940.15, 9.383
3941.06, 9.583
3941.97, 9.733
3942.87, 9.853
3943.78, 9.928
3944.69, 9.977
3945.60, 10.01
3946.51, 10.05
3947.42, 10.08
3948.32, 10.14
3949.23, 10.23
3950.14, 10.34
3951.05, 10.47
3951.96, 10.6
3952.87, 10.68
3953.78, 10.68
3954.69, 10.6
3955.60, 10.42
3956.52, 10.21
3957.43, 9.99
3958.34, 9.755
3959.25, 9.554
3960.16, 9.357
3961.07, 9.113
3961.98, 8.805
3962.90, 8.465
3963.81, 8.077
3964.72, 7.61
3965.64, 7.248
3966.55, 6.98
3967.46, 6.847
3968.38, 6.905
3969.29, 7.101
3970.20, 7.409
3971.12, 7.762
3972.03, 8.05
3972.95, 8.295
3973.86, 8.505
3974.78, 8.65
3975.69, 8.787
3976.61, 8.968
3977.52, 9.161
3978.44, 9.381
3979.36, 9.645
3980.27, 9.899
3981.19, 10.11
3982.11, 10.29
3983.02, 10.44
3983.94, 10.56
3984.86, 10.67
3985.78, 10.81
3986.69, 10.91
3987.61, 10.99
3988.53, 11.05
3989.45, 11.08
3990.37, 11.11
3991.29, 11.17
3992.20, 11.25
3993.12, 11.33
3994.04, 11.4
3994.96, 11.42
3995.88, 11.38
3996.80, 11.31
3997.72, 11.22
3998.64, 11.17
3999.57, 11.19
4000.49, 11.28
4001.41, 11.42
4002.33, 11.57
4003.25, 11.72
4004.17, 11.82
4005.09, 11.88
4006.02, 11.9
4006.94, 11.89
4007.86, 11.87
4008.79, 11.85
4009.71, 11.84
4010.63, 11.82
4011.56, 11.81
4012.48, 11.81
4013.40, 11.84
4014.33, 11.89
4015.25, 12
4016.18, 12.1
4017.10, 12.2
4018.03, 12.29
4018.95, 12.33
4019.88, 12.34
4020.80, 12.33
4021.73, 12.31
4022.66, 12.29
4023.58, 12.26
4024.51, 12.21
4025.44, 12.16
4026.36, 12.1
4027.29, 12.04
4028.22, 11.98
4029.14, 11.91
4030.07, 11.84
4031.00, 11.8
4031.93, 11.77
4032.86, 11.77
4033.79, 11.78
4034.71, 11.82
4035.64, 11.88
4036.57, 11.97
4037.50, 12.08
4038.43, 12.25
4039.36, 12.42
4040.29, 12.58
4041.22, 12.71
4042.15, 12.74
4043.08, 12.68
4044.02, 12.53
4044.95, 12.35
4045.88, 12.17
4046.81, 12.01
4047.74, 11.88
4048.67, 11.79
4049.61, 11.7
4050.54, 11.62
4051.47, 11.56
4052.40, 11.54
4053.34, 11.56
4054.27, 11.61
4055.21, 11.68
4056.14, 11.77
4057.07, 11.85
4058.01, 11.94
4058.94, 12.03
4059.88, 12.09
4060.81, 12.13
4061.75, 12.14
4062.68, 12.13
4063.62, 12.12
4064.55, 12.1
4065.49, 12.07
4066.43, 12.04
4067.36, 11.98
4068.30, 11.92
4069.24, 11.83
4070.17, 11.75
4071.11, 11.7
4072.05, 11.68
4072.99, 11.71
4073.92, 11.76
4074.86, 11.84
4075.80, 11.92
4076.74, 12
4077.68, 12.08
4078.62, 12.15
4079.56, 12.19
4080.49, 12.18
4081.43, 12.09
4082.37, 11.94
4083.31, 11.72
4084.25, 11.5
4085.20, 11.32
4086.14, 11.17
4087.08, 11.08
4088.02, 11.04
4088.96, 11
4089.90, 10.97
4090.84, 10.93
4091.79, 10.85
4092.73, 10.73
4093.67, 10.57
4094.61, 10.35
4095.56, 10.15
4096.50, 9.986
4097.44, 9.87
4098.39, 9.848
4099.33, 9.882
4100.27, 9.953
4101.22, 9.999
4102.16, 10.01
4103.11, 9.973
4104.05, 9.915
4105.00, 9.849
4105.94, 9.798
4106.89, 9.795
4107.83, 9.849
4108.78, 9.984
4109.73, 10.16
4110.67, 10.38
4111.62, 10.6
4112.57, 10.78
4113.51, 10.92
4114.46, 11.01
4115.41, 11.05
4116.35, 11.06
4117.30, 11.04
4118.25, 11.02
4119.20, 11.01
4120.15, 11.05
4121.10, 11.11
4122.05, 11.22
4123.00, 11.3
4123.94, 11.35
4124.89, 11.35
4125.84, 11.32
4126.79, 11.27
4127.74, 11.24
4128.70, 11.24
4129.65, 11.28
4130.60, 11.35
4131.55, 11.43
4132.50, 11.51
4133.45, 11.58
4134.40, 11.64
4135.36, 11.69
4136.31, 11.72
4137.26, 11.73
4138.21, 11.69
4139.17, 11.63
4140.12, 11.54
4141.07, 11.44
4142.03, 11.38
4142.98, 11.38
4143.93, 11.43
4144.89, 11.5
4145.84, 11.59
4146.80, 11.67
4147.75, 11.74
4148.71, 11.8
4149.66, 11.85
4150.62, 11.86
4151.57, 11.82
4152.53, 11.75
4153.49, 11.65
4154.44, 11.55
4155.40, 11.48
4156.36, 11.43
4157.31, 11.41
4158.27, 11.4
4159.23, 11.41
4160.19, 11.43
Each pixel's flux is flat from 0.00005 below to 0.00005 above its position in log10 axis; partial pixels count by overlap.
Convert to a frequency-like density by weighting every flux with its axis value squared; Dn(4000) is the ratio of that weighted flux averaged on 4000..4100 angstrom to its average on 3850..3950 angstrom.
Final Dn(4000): 1.28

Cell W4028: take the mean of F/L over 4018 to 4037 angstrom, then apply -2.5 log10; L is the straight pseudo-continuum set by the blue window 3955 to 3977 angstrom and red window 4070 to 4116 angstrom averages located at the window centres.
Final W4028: -0.24 mag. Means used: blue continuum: 8.46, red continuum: 10.9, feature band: 12.1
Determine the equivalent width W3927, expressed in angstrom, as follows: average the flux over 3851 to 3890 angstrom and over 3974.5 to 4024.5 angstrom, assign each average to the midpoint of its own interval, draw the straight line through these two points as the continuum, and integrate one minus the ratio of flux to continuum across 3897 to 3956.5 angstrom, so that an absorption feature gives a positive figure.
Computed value 5.47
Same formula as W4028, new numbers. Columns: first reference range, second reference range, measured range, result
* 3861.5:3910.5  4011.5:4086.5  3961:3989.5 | 0.22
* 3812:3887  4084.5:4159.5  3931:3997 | 0.10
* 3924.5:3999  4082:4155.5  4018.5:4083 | -0.16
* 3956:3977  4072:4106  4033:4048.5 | -0.22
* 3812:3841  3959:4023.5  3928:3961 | 0.07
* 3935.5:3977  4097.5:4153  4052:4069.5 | -0.16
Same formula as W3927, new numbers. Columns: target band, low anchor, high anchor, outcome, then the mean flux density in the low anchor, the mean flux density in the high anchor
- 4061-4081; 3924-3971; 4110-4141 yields -2.59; 9.11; 11.3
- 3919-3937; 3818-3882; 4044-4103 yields 2.07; 10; 11.5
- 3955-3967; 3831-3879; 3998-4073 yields 2.51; 10.3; 12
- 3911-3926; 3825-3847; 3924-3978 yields -3.00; 8.72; 9.04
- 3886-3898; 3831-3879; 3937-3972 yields 1.69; 10.3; 9.2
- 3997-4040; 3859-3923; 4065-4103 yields -4.20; 10.1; 11.2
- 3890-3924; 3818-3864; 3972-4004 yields 0.64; 9.7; 10.5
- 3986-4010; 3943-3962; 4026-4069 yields -0.90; 10.1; 12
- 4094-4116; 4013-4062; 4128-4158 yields 2.91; 12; 11.6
